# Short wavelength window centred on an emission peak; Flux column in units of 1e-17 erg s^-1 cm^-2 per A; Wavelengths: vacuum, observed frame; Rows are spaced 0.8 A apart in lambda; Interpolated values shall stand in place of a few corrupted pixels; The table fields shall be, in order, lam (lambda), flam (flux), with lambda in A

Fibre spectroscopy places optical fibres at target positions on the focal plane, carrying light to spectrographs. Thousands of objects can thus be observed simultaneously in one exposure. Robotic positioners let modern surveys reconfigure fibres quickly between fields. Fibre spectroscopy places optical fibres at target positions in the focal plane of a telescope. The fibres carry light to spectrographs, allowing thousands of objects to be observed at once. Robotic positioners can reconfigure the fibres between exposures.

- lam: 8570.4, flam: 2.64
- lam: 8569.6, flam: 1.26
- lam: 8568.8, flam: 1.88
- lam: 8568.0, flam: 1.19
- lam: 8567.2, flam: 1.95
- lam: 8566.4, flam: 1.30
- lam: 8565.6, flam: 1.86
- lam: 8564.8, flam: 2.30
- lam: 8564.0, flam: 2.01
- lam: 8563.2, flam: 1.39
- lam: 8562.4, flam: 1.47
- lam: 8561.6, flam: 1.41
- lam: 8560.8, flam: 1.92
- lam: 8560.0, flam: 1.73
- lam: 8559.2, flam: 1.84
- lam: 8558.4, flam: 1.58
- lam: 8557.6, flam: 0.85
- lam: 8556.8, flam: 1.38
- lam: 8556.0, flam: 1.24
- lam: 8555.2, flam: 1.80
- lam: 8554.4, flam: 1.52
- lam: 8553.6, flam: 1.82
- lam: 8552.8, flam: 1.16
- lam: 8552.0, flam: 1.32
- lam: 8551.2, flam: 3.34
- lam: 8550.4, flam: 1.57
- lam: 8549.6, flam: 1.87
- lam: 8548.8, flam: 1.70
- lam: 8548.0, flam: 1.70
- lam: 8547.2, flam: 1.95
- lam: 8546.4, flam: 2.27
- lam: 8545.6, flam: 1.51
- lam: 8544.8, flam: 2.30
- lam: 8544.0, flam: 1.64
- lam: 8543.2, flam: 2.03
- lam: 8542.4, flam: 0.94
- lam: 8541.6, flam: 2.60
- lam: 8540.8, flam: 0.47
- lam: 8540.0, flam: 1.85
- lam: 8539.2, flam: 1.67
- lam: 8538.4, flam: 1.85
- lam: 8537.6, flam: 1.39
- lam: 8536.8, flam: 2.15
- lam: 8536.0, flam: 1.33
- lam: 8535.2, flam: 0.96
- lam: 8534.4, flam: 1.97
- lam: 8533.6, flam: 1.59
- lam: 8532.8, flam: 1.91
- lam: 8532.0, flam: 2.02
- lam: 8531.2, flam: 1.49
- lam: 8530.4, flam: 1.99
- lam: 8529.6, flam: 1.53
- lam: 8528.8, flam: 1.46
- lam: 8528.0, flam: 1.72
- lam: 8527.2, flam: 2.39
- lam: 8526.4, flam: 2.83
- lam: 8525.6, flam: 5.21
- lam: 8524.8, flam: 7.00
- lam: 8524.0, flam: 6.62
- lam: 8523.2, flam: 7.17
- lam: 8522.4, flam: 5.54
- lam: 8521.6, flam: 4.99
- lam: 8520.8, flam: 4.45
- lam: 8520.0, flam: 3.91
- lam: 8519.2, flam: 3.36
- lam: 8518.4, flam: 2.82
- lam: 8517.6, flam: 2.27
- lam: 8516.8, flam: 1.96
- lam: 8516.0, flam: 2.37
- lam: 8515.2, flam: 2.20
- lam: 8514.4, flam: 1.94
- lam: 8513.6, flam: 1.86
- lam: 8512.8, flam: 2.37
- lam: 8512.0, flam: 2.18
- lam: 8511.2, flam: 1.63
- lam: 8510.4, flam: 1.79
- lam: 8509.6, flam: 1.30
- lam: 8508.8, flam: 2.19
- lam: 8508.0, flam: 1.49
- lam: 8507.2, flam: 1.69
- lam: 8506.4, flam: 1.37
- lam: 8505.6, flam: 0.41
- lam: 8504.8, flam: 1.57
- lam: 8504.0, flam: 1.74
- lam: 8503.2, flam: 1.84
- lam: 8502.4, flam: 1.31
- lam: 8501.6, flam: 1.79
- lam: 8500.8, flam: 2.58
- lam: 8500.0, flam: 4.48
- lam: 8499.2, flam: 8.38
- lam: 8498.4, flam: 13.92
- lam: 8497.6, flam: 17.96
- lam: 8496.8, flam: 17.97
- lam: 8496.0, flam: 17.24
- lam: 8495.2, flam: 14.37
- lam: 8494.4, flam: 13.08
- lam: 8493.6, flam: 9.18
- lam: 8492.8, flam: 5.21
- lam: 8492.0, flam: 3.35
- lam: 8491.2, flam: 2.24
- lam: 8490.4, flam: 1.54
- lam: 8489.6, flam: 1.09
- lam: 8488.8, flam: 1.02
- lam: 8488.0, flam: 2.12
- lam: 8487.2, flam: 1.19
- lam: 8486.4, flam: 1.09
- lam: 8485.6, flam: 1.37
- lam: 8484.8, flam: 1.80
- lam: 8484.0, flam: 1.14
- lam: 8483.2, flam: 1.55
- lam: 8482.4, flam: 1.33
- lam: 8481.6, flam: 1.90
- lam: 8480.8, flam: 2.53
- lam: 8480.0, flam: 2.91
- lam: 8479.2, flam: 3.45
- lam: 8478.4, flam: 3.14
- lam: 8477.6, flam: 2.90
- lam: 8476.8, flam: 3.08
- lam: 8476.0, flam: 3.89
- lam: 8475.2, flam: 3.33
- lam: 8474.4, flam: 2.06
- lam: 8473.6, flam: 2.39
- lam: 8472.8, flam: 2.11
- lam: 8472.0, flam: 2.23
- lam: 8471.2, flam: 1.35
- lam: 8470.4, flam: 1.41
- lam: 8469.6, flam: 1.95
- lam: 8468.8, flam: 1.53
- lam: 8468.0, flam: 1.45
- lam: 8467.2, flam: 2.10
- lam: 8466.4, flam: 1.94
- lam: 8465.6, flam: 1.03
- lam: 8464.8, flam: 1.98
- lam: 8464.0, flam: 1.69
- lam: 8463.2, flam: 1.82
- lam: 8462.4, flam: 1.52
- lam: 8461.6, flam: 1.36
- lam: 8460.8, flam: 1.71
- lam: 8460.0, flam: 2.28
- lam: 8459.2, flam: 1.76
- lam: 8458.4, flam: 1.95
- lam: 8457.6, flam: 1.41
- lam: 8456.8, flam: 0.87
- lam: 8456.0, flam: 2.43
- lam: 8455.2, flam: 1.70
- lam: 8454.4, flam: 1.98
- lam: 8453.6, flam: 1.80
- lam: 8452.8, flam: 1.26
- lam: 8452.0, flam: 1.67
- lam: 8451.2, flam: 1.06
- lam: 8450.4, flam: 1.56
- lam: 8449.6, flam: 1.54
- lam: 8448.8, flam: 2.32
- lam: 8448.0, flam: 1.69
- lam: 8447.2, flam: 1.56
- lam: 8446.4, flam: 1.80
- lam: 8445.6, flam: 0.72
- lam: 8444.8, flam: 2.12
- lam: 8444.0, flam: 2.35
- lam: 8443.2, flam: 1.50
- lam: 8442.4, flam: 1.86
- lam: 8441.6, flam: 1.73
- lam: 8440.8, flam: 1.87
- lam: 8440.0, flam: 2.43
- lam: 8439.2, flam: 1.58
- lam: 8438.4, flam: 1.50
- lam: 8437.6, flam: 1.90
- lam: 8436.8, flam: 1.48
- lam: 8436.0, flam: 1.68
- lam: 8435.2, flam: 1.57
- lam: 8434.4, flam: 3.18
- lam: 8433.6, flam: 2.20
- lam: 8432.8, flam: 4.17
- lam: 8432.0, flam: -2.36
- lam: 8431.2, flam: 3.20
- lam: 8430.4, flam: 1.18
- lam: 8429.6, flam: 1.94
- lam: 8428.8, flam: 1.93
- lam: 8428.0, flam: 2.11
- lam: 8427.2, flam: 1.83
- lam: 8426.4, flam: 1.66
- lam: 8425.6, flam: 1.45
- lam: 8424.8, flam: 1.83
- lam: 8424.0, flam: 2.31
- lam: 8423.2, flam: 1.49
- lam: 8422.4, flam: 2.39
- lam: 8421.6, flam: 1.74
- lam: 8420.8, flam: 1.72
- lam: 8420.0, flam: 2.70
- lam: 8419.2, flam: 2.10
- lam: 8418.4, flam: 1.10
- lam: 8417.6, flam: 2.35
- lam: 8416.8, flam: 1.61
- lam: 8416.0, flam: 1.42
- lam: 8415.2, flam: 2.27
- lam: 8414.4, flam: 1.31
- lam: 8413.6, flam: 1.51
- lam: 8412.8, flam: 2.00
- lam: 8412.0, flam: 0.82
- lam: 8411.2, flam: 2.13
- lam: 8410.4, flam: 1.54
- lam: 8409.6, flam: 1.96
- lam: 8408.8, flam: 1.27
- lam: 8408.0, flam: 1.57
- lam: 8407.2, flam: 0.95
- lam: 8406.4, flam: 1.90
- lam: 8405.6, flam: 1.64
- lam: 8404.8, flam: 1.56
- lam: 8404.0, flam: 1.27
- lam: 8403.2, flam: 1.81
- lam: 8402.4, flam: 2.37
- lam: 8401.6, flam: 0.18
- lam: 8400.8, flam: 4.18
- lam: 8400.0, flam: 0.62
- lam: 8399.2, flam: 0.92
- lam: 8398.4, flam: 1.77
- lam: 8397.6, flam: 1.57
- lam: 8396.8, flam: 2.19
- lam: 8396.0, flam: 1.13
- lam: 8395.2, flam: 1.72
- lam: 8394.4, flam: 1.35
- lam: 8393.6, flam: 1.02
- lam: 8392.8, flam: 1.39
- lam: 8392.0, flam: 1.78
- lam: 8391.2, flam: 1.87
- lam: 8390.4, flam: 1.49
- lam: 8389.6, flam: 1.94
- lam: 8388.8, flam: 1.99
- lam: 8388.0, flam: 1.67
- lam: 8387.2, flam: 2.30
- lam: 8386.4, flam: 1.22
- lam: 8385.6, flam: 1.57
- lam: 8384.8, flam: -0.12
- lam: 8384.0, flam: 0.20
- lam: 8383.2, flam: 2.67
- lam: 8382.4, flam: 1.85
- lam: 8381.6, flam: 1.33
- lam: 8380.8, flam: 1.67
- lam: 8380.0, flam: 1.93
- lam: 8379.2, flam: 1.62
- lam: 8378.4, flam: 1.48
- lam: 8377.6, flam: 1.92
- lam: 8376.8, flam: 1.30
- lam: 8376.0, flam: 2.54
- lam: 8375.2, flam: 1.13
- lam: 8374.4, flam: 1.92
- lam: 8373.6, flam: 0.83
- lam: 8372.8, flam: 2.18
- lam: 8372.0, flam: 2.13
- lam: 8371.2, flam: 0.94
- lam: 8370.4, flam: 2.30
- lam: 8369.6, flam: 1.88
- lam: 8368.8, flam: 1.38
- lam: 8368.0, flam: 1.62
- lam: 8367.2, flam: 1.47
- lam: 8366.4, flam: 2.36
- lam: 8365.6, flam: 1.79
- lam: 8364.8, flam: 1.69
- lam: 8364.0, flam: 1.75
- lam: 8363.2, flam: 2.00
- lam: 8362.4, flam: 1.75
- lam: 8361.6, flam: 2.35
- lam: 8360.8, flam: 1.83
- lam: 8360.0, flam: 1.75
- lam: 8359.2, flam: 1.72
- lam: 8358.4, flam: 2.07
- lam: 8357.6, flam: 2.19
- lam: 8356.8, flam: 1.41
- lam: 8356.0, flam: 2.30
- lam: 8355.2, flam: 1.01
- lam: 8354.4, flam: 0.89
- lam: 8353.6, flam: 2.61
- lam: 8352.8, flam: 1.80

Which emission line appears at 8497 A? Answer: Halpha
